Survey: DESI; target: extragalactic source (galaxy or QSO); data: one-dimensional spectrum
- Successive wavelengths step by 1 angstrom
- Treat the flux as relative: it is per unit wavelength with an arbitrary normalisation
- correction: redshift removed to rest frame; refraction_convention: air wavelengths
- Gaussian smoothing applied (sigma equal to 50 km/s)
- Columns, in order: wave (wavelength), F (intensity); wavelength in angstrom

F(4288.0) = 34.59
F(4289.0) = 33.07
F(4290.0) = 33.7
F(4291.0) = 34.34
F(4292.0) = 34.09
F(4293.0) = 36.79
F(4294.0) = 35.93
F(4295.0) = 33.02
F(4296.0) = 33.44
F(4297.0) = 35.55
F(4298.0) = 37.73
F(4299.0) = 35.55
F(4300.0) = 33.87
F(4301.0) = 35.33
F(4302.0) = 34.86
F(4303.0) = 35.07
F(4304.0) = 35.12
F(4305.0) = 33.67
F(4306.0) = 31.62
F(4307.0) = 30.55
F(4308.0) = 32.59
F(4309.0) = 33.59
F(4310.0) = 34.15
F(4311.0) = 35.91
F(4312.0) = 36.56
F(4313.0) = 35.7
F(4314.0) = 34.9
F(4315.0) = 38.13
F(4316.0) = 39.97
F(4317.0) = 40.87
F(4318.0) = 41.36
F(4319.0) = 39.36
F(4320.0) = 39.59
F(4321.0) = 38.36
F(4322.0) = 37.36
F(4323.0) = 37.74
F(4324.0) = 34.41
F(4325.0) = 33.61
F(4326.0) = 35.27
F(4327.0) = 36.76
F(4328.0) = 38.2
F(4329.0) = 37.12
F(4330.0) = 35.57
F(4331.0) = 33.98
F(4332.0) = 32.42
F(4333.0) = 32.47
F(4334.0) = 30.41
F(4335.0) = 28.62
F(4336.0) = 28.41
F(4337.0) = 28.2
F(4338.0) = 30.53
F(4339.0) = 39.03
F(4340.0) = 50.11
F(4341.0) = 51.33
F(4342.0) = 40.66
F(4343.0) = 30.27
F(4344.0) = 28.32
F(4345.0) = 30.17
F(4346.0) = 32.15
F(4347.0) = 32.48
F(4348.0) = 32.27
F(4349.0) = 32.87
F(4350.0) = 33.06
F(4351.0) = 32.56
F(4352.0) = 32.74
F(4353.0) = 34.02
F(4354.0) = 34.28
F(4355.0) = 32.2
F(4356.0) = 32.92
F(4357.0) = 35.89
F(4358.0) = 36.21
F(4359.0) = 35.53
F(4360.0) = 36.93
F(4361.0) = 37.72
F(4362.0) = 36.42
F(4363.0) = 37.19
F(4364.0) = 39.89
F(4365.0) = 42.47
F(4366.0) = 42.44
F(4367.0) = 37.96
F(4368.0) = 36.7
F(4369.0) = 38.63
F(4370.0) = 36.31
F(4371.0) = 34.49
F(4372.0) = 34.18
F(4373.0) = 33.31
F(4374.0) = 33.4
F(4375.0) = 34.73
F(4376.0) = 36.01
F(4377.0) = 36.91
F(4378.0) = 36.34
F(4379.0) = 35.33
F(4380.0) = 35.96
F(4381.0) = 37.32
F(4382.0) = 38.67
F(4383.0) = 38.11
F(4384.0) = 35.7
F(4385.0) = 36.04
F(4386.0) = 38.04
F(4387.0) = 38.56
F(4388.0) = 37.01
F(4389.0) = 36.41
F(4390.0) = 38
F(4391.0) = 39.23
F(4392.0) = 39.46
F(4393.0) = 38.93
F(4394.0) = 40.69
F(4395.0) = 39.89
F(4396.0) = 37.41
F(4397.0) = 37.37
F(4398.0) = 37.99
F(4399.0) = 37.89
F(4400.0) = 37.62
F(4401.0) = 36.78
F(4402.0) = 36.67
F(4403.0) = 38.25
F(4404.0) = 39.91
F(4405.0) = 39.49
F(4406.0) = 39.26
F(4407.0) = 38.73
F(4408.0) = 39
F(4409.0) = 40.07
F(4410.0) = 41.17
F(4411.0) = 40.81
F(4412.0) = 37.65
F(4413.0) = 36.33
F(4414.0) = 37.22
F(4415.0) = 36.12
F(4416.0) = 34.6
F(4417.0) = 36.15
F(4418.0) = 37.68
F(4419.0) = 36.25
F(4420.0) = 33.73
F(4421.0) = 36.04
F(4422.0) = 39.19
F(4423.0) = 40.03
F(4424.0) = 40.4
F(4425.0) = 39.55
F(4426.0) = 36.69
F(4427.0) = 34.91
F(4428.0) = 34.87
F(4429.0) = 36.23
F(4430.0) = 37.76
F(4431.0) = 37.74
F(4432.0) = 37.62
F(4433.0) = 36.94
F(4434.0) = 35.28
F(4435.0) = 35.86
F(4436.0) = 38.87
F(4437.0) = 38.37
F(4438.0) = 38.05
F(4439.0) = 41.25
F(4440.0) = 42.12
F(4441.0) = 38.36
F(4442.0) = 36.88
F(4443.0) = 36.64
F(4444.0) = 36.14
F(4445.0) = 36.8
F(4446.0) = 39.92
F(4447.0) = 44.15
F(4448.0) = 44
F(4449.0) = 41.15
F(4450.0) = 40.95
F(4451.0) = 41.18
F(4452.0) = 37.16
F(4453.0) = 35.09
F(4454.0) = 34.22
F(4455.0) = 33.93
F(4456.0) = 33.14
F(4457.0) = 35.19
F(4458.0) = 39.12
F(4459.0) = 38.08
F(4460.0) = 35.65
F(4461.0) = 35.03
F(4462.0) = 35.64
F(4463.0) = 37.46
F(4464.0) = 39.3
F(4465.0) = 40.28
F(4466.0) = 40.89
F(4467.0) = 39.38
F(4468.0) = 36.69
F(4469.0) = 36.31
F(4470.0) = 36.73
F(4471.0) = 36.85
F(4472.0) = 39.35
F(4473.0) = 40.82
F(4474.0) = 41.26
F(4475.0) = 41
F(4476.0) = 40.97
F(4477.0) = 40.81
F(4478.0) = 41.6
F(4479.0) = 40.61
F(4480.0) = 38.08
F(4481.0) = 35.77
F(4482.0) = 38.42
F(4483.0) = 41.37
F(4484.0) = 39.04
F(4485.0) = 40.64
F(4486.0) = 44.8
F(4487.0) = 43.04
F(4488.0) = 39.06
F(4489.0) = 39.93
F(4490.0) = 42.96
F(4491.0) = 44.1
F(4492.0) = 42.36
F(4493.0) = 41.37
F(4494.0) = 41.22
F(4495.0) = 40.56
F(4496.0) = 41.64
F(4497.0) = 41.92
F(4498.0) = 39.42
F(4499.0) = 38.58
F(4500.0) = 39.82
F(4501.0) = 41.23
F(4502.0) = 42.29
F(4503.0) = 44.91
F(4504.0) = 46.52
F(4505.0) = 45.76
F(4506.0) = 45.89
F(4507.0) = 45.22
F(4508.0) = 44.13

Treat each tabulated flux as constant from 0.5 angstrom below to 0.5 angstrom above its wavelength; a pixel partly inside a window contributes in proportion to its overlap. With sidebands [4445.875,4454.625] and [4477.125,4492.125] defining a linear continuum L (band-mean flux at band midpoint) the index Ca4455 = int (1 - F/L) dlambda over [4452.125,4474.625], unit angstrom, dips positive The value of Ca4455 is 1.6 angstrom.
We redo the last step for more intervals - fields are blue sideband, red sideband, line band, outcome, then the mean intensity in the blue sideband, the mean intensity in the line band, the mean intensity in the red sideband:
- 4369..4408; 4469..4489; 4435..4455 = 0.1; 37.3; 38.8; 39.9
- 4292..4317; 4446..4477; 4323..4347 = 0.7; 35.1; 34.7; 38.4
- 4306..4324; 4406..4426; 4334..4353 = 1.5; 36.7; 34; 37.9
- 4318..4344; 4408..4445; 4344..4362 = 1.3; 35.9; 33.7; 37.6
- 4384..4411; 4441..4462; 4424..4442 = 0.1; 38.4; 37.7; 37.7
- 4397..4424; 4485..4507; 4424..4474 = 2.5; 37.9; 37.9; 42.3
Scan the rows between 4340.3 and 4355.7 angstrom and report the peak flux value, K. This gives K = 51.33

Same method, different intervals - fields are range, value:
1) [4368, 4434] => 41.17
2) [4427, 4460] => 44.15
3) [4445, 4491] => 44.8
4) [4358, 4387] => 42.47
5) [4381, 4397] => 40.69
